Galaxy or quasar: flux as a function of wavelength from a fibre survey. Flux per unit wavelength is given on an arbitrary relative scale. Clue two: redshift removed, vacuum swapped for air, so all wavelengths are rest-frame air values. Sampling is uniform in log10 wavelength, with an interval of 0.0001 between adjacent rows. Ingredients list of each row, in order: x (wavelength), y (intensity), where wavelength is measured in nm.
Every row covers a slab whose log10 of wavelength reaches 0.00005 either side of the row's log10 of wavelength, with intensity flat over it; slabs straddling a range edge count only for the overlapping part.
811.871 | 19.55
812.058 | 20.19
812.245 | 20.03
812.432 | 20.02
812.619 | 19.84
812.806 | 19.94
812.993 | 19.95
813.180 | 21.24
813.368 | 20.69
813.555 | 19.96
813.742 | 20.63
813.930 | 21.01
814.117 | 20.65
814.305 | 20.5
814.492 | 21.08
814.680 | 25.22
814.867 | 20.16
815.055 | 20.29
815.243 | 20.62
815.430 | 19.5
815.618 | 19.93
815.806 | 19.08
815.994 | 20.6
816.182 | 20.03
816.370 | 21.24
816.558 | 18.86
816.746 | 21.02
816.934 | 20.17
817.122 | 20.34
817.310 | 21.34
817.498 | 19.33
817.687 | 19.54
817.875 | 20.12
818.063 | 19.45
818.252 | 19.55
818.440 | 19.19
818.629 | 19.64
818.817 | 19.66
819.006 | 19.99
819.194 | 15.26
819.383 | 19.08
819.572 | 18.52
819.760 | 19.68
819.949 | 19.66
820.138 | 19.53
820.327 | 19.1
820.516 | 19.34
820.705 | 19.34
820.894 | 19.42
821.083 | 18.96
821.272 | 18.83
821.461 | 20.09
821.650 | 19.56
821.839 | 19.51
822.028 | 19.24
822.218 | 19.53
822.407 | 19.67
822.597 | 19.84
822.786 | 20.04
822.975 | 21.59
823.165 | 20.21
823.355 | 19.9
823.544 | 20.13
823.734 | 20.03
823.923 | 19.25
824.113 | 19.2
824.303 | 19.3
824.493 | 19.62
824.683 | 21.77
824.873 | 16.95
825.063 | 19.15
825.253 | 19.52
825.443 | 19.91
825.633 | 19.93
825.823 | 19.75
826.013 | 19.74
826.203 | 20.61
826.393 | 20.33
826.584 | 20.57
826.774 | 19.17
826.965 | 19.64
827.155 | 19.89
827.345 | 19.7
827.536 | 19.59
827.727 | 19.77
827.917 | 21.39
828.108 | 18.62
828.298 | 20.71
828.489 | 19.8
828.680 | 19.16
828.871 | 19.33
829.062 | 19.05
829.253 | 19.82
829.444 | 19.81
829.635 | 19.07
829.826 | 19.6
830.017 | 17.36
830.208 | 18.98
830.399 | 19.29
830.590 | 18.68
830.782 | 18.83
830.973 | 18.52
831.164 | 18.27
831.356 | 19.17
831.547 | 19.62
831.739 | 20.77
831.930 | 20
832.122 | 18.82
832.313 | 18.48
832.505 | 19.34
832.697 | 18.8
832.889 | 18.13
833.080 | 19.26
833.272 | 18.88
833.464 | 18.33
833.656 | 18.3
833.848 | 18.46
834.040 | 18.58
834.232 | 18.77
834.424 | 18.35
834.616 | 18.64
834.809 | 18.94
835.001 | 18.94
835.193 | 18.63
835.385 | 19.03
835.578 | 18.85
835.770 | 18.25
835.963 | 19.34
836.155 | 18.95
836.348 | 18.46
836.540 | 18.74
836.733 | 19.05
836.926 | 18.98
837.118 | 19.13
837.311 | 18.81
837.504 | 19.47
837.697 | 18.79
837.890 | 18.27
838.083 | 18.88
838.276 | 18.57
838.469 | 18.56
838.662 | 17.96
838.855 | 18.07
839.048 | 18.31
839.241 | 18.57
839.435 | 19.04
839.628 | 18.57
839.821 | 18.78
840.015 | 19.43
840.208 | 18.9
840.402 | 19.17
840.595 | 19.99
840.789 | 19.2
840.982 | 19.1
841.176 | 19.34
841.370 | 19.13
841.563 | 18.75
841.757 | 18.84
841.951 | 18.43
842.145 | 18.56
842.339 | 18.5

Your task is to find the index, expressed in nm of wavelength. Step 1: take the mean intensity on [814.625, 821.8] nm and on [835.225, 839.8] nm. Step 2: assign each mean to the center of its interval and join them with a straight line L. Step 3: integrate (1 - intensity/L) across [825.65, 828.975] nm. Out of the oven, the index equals -0.105 nm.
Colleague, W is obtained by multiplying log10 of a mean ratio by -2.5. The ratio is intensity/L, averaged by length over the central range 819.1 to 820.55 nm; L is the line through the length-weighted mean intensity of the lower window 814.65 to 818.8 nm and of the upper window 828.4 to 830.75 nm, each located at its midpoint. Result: 0.07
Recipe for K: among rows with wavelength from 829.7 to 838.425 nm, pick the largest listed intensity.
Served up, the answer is 20.77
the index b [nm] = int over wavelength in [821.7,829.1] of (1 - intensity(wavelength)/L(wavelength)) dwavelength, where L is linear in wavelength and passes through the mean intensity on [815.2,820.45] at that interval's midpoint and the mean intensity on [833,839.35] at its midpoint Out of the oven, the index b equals -0.20 nm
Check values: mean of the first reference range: 19.6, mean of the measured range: 19.8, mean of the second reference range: 18.7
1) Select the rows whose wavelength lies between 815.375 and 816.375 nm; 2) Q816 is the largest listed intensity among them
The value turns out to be 21.24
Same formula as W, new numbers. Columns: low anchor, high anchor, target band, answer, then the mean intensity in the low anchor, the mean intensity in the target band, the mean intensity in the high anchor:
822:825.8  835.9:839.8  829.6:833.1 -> 0.012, 19.7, 19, 18.7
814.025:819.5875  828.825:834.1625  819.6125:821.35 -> 0.025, 20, 19.3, 19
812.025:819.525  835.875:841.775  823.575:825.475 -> 0.010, 20.1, 19.5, 18.9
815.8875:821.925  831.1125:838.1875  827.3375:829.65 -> -0.031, 19.6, 19.7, 18.9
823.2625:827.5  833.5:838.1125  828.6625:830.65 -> 0.013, 19.7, 19.1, 18.8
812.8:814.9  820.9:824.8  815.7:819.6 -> 0.046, 21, 19.6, 19.8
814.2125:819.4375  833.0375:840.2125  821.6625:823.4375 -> -0.015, 20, 19.9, 18.7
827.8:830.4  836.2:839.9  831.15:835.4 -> 0.011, 19.4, 18.9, 18.7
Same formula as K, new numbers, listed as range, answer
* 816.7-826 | 21.77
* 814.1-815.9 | 25.22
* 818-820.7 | 19.99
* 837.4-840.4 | 19.47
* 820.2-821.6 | 20.09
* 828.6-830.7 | 19.82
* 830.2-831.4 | 19.29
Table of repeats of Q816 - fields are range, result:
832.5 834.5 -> 19.34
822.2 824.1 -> 21.59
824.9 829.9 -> 21.39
